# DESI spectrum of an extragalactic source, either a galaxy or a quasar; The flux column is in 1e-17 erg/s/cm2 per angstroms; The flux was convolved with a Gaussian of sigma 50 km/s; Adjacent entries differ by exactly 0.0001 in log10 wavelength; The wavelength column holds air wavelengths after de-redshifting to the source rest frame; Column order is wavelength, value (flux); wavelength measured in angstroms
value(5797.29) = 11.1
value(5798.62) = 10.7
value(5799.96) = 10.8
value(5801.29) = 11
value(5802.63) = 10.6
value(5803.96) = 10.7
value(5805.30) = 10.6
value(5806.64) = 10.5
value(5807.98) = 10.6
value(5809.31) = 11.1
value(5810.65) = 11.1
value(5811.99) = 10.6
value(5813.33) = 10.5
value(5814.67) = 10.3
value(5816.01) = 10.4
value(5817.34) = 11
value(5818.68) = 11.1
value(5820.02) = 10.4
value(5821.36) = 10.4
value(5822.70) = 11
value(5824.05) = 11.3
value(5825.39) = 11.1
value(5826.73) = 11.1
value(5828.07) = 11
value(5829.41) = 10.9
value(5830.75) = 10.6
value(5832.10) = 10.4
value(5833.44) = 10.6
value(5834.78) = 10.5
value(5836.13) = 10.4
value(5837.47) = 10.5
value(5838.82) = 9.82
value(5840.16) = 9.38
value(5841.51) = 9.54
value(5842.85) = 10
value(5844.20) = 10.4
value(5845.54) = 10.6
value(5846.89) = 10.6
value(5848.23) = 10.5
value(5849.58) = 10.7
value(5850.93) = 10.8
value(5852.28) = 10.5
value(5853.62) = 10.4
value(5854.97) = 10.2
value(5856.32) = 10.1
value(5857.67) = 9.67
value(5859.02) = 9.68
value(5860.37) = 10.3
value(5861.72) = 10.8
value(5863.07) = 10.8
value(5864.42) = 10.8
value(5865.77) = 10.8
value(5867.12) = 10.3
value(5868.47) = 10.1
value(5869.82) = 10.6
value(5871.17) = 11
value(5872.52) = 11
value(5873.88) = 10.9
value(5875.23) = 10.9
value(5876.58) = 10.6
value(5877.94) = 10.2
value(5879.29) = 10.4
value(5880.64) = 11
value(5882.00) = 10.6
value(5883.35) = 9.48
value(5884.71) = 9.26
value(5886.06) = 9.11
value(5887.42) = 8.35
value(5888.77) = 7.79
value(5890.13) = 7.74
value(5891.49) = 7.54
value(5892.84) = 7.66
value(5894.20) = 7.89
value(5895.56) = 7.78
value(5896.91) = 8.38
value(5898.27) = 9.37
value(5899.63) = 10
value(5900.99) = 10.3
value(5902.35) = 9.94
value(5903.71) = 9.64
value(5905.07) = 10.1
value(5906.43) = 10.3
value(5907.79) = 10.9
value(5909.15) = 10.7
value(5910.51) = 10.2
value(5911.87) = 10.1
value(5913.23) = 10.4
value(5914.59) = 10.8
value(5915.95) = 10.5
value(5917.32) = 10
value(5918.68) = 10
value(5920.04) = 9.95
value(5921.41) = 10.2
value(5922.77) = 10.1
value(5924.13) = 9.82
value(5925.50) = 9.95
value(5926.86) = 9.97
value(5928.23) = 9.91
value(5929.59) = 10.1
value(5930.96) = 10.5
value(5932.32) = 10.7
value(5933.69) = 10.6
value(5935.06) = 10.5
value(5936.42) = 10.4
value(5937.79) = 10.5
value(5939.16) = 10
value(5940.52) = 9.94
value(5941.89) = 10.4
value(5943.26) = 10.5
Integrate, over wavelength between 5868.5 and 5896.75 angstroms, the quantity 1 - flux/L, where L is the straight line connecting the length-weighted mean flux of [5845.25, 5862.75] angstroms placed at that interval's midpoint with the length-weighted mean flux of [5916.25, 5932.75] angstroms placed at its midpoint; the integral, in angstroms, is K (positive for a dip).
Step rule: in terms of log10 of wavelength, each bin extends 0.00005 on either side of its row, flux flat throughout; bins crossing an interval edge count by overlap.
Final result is 2.2 angstroms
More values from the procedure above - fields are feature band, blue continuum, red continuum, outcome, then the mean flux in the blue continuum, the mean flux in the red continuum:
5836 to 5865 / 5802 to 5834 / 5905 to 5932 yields 0.8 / 10.7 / 10.2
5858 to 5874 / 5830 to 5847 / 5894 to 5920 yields -0.7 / 10.2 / 9.9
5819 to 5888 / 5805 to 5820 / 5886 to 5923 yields -1.7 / 10.7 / 9.49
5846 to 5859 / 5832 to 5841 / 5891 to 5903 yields -0.7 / 10.2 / 8.78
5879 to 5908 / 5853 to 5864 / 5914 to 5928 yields 2.7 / 10.2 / 10.1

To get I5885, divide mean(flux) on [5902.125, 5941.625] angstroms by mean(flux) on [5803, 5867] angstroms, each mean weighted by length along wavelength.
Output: 1.0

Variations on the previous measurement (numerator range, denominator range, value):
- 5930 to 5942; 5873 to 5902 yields 1.12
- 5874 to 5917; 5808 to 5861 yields 0.92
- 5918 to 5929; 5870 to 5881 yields 0.93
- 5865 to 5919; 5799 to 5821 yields 0.92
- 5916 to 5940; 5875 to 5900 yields 1.12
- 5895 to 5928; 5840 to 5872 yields 0.96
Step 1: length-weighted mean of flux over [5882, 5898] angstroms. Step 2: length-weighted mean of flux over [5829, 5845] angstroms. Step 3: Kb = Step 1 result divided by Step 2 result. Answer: 0.82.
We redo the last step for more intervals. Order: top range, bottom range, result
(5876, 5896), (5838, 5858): 0.88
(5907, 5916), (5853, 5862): 1.04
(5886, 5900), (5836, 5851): 0.81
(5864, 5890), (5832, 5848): 0.99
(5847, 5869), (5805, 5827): 0.97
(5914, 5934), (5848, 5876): 0.97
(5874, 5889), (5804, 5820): 0.93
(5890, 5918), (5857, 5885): 0.92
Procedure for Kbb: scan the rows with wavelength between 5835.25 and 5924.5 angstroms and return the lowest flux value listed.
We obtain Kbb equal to 7.54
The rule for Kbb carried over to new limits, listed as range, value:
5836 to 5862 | 9.38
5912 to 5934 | 9.82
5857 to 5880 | 9.67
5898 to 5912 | 9.37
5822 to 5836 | 10.4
